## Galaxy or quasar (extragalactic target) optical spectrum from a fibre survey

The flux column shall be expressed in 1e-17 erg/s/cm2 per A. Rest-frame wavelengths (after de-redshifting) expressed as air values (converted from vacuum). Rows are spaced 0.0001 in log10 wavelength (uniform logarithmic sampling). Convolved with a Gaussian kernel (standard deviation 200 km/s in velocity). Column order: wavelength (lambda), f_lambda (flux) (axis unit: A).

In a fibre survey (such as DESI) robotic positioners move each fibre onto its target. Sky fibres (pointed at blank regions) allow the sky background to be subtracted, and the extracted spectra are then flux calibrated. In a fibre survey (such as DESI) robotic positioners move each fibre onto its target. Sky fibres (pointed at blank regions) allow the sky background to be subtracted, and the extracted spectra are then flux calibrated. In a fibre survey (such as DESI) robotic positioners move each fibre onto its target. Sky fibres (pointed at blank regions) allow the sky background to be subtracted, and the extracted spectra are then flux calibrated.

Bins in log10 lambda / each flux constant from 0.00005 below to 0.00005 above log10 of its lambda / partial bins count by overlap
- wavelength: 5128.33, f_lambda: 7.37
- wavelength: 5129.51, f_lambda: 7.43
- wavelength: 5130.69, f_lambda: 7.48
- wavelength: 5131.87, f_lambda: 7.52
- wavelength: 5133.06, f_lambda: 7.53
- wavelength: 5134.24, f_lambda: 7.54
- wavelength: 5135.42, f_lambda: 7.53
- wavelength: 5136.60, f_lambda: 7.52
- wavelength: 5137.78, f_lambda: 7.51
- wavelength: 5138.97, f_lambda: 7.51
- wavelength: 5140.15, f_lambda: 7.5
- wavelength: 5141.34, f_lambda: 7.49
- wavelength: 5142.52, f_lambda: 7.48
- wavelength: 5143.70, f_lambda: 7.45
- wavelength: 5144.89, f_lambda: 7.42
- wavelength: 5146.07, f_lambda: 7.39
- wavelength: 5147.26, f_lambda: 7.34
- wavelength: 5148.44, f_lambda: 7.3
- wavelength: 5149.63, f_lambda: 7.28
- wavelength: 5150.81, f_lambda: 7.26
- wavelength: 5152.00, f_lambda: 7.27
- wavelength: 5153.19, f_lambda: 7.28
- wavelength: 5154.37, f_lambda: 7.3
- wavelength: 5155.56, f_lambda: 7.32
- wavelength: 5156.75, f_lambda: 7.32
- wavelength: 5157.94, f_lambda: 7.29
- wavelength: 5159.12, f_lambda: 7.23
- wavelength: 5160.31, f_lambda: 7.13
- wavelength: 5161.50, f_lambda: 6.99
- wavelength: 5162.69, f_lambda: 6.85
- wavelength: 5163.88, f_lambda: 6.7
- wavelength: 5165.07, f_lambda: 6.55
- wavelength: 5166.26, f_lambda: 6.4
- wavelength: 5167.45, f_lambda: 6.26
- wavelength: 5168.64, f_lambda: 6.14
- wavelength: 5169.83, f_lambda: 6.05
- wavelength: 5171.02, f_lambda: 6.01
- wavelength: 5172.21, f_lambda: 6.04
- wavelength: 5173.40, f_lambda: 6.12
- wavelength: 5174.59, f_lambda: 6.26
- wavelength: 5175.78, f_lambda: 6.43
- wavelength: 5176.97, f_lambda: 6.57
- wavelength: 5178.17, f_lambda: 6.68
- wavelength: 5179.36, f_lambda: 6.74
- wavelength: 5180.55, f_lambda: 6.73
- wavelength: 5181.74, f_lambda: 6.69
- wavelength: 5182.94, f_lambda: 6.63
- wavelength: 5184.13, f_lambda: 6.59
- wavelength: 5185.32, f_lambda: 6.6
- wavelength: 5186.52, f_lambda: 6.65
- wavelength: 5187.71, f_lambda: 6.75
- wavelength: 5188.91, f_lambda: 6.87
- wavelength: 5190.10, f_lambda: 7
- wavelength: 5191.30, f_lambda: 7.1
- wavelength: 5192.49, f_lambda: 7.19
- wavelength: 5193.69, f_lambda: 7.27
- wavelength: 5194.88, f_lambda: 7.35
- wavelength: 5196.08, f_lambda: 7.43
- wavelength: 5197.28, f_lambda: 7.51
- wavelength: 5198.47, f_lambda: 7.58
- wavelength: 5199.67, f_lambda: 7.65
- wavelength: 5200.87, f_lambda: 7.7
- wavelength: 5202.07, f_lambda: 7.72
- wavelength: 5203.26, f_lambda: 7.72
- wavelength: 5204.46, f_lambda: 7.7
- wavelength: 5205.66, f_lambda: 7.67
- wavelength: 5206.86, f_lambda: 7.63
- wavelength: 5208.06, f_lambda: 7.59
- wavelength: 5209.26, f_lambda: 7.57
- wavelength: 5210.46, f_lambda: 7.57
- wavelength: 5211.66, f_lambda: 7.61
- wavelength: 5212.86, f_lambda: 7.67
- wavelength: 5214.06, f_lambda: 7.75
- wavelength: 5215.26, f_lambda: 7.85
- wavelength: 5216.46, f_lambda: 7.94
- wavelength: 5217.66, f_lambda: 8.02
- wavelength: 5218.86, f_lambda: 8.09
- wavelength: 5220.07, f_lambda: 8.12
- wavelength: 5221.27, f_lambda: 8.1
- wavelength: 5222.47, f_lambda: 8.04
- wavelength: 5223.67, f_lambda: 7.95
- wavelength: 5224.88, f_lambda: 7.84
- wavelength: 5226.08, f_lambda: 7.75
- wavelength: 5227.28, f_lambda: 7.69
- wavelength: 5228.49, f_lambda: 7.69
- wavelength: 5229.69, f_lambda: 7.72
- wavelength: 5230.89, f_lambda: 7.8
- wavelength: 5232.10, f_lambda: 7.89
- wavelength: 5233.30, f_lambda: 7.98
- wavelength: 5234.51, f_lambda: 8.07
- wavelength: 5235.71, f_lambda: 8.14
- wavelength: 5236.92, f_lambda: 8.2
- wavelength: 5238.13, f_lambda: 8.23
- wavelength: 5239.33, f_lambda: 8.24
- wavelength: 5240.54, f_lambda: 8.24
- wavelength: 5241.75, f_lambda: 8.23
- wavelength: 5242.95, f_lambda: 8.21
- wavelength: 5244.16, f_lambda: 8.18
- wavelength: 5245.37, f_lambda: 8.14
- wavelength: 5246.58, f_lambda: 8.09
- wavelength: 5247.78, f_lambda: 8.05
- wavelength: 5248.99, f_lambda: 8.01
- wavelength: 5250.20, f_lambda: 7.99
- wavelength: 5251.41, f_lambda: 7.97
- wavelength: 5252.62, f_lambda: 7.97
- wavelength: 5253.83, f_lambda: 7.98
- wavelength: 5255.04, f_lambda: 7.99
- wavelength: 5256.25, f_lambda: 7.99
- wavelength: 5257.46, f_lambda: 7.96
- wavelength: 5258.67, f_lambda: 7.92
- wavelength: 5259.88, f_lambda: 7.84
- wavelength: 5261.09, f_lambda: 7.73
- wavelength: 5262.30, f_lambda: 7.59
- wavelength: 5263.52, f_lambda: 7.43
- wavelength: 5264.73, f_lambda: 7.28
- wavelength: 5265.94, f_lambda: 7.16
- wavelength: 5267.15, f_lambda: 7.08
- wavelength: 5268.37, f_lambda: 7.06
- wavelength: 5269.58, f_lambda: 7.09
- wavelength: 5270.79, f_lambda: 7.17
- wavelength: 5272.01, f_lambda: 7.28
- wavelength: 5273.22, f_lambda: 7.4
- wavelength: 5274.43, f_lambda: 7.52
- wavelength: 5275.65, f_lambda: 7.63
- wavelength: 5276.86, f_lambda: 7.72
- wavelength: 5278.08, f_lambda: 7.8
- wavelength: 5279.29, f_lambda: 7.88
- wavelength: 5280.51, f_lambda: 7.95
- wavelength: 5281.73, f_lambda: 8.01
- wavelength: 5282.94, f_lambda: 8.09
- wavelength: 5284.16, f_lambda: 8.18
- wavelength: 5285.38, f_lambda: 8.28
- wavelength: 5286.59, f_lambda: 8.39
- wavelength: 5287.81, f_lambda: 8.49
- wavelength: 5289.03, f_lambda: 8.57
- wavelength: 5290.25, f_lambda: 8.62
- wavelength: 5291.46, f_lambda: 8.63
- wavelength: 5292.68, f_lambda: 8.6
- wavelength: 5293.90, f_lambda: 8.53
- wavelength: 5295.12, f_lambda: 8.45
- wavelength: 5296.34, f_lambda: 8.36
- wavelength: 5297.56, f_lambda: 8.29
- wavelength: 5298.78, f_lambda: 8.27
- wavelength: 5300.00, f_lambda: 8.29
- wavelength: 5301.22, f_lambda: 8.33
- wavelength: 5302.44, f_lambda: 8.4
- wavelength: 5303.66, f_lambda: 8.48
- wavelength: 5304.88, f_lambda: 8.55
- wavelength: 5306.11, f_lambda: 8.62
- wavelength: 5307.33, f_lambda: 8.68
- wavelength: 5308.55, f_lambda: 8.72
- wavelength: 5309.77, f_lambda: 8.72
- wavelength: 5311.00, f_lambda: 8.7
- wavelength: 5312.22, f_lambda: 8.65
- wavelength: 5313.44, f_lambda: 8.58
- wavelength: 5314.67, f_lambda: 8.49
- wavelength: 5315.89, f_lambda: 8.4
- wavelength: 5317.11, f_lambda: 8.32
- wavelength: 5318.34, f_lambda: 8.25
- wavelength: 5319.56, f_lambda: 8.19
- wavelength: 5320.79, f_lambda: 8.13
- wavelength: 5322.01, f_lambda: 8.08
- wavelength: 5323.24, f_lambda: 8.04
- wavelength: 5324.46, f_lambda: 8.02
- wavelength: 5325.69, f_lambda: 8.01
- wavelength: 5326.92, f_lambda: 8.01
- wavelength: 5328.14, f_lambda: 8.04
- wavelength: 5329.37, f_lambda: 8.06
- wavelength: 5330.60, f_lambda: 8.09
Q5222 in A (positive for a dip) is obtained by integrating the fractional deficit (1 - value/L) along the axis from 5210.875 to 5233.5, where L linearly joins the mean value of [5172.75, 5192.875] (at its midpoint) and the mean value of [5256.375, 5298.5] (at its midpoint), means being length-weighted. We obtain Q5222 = -2.2 A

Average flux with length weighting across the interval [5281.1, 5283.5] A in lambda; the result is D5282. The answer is 8.06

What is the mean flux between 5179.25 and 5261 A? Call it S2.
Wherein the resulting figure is 7.69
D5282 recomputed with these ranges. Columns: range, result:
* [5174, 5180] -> 6.54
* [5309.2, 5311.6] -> 8.68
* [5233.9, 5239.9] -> 8.17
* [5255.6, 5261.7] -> 7.9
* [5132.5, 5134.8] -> 7.54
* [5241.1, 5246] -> 8.18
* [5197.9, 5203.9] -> 7.67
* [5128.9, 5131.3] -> 7.47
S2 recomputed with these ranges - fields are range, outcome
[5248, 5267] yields 7.78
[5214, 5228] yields 7.93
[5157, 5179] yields 6.55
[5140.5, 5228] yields 7.21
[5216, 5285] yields 7.85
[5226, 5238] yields 7.91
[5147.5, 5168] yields 7.05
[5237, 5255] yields 8.11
